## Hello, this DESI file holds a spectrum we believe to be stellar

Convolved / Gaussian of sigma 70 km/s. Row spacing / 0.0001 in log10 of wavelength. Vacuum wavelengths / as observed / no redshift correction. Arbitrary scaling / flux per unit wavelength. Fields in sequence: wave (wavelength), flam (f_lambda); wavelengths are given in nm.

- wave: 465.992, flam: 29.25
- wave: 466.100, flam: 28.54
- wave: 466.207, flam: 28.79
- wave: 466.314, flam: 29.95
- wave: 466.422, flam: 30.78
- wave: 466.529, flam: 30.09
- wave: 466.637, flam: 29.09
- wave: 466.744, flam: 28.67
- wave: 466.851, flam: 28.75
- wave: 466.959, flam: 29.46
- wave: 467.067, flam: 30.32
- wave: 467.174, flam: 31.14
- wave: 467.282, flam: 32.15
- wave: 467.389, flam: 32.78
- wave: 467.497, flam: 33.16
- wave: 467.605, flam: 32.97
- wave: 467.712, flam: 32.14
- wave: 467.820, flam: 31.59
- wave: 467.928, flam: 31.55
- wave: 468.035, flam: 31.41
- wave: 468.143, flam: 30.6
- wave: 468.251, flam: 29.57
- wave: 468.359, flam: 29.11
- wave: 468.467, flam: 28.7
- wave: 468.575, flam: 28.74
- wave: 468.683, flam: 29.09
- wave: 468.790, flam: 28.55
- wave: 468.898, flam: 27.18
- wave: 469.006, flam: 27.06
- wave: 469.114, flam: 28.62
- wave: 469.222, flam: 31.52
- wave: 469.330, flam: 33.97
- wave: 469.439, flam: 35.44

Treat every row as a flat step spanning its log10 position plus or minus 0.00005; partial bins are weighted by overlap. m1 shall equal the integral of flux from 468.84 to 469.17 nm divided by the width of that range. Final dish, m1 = 27.7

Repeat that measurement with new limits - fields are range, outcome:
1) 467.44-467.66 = 33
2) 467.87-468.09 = 31.5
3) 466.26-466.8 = 29.7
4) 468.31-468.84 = 28.9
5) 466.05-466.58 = 29.7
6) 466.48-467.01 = 29.2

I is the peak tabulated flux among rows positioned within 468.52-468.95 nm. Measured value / 29.09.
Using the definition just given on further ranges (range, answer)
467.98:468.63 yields 31.41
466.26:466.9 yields 30.78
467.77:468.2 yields 31.59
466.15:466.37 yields 29.95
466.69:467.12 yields 30.32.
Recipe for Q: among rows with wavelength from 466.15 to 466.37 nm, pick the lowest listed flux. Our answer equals 28.79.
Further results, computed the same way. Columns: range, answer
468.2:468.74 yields 28.7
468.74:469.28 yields 27.06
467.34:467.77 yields 32.14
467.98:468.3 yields 29.57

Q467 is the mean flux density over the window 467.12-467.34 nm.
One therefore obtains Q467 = 31.8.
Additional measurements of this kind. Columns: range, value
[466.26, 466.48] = 30.4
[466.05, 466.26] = 28.7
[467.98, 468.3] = 30.6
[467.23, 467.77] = 32.7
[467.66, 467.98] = 31.7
